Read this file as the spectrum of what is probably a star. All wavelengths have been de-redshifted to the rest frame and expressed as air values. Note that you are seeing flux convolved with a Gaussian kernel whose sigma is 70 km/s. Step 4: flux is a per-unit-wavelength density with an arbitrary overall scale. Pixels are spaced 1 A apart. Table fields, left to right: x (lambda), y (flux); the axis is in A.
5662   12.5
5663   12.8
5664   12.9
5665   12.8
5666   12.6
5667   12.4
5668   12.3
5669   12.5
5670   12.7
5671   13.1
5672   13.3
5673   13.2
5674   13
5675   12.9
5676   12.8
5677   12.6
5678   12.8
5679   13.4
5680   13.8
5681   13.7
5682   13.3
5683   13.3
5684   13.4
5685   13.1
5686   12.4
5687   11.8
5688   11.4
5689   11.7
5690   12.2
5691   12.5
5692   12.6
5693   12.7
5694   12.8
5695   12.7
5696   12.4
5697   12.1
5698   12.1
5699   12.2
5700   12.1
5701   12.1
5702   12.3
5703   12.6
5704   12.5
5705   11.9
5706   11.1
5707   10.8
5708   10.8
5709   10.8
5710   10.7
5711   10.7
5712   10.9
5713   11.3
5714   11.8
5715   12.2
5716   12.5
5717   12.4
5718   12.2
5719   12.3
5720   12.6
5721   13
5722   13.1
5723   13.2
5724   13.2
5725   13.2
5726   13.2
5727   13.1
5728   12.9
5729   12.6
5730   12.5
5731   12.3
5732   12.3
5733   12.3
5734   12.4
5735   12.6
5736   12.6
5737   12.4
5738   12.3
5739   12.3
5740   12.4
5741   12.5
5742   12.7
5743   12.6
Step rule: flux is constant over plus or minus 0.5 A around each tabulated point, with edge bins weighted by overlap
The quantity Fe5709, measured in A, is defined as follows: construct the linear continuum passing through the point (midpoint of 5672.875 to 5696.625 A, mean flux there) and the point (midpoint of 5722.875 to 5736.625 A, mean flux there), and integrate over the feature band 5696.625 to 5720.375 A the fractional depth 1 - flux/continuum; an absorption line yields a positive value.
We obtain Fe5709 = 1.8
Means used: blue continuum 12.8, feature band 11.8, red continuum 12.7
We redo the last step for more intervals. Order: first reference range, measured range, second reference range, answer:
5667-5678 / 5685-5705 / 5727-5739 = 0.6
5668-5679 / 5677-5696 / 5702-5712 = -0.7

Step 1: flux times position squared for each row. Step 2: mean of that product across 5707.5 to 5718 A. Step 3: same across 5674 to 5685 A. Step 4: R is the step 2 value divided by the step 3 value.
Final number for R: 0.88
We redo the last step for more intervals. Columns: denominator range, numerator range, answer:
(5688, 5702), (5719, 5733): 1.05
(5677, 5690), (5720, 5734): 1.02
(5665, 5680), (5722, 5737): 1.01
